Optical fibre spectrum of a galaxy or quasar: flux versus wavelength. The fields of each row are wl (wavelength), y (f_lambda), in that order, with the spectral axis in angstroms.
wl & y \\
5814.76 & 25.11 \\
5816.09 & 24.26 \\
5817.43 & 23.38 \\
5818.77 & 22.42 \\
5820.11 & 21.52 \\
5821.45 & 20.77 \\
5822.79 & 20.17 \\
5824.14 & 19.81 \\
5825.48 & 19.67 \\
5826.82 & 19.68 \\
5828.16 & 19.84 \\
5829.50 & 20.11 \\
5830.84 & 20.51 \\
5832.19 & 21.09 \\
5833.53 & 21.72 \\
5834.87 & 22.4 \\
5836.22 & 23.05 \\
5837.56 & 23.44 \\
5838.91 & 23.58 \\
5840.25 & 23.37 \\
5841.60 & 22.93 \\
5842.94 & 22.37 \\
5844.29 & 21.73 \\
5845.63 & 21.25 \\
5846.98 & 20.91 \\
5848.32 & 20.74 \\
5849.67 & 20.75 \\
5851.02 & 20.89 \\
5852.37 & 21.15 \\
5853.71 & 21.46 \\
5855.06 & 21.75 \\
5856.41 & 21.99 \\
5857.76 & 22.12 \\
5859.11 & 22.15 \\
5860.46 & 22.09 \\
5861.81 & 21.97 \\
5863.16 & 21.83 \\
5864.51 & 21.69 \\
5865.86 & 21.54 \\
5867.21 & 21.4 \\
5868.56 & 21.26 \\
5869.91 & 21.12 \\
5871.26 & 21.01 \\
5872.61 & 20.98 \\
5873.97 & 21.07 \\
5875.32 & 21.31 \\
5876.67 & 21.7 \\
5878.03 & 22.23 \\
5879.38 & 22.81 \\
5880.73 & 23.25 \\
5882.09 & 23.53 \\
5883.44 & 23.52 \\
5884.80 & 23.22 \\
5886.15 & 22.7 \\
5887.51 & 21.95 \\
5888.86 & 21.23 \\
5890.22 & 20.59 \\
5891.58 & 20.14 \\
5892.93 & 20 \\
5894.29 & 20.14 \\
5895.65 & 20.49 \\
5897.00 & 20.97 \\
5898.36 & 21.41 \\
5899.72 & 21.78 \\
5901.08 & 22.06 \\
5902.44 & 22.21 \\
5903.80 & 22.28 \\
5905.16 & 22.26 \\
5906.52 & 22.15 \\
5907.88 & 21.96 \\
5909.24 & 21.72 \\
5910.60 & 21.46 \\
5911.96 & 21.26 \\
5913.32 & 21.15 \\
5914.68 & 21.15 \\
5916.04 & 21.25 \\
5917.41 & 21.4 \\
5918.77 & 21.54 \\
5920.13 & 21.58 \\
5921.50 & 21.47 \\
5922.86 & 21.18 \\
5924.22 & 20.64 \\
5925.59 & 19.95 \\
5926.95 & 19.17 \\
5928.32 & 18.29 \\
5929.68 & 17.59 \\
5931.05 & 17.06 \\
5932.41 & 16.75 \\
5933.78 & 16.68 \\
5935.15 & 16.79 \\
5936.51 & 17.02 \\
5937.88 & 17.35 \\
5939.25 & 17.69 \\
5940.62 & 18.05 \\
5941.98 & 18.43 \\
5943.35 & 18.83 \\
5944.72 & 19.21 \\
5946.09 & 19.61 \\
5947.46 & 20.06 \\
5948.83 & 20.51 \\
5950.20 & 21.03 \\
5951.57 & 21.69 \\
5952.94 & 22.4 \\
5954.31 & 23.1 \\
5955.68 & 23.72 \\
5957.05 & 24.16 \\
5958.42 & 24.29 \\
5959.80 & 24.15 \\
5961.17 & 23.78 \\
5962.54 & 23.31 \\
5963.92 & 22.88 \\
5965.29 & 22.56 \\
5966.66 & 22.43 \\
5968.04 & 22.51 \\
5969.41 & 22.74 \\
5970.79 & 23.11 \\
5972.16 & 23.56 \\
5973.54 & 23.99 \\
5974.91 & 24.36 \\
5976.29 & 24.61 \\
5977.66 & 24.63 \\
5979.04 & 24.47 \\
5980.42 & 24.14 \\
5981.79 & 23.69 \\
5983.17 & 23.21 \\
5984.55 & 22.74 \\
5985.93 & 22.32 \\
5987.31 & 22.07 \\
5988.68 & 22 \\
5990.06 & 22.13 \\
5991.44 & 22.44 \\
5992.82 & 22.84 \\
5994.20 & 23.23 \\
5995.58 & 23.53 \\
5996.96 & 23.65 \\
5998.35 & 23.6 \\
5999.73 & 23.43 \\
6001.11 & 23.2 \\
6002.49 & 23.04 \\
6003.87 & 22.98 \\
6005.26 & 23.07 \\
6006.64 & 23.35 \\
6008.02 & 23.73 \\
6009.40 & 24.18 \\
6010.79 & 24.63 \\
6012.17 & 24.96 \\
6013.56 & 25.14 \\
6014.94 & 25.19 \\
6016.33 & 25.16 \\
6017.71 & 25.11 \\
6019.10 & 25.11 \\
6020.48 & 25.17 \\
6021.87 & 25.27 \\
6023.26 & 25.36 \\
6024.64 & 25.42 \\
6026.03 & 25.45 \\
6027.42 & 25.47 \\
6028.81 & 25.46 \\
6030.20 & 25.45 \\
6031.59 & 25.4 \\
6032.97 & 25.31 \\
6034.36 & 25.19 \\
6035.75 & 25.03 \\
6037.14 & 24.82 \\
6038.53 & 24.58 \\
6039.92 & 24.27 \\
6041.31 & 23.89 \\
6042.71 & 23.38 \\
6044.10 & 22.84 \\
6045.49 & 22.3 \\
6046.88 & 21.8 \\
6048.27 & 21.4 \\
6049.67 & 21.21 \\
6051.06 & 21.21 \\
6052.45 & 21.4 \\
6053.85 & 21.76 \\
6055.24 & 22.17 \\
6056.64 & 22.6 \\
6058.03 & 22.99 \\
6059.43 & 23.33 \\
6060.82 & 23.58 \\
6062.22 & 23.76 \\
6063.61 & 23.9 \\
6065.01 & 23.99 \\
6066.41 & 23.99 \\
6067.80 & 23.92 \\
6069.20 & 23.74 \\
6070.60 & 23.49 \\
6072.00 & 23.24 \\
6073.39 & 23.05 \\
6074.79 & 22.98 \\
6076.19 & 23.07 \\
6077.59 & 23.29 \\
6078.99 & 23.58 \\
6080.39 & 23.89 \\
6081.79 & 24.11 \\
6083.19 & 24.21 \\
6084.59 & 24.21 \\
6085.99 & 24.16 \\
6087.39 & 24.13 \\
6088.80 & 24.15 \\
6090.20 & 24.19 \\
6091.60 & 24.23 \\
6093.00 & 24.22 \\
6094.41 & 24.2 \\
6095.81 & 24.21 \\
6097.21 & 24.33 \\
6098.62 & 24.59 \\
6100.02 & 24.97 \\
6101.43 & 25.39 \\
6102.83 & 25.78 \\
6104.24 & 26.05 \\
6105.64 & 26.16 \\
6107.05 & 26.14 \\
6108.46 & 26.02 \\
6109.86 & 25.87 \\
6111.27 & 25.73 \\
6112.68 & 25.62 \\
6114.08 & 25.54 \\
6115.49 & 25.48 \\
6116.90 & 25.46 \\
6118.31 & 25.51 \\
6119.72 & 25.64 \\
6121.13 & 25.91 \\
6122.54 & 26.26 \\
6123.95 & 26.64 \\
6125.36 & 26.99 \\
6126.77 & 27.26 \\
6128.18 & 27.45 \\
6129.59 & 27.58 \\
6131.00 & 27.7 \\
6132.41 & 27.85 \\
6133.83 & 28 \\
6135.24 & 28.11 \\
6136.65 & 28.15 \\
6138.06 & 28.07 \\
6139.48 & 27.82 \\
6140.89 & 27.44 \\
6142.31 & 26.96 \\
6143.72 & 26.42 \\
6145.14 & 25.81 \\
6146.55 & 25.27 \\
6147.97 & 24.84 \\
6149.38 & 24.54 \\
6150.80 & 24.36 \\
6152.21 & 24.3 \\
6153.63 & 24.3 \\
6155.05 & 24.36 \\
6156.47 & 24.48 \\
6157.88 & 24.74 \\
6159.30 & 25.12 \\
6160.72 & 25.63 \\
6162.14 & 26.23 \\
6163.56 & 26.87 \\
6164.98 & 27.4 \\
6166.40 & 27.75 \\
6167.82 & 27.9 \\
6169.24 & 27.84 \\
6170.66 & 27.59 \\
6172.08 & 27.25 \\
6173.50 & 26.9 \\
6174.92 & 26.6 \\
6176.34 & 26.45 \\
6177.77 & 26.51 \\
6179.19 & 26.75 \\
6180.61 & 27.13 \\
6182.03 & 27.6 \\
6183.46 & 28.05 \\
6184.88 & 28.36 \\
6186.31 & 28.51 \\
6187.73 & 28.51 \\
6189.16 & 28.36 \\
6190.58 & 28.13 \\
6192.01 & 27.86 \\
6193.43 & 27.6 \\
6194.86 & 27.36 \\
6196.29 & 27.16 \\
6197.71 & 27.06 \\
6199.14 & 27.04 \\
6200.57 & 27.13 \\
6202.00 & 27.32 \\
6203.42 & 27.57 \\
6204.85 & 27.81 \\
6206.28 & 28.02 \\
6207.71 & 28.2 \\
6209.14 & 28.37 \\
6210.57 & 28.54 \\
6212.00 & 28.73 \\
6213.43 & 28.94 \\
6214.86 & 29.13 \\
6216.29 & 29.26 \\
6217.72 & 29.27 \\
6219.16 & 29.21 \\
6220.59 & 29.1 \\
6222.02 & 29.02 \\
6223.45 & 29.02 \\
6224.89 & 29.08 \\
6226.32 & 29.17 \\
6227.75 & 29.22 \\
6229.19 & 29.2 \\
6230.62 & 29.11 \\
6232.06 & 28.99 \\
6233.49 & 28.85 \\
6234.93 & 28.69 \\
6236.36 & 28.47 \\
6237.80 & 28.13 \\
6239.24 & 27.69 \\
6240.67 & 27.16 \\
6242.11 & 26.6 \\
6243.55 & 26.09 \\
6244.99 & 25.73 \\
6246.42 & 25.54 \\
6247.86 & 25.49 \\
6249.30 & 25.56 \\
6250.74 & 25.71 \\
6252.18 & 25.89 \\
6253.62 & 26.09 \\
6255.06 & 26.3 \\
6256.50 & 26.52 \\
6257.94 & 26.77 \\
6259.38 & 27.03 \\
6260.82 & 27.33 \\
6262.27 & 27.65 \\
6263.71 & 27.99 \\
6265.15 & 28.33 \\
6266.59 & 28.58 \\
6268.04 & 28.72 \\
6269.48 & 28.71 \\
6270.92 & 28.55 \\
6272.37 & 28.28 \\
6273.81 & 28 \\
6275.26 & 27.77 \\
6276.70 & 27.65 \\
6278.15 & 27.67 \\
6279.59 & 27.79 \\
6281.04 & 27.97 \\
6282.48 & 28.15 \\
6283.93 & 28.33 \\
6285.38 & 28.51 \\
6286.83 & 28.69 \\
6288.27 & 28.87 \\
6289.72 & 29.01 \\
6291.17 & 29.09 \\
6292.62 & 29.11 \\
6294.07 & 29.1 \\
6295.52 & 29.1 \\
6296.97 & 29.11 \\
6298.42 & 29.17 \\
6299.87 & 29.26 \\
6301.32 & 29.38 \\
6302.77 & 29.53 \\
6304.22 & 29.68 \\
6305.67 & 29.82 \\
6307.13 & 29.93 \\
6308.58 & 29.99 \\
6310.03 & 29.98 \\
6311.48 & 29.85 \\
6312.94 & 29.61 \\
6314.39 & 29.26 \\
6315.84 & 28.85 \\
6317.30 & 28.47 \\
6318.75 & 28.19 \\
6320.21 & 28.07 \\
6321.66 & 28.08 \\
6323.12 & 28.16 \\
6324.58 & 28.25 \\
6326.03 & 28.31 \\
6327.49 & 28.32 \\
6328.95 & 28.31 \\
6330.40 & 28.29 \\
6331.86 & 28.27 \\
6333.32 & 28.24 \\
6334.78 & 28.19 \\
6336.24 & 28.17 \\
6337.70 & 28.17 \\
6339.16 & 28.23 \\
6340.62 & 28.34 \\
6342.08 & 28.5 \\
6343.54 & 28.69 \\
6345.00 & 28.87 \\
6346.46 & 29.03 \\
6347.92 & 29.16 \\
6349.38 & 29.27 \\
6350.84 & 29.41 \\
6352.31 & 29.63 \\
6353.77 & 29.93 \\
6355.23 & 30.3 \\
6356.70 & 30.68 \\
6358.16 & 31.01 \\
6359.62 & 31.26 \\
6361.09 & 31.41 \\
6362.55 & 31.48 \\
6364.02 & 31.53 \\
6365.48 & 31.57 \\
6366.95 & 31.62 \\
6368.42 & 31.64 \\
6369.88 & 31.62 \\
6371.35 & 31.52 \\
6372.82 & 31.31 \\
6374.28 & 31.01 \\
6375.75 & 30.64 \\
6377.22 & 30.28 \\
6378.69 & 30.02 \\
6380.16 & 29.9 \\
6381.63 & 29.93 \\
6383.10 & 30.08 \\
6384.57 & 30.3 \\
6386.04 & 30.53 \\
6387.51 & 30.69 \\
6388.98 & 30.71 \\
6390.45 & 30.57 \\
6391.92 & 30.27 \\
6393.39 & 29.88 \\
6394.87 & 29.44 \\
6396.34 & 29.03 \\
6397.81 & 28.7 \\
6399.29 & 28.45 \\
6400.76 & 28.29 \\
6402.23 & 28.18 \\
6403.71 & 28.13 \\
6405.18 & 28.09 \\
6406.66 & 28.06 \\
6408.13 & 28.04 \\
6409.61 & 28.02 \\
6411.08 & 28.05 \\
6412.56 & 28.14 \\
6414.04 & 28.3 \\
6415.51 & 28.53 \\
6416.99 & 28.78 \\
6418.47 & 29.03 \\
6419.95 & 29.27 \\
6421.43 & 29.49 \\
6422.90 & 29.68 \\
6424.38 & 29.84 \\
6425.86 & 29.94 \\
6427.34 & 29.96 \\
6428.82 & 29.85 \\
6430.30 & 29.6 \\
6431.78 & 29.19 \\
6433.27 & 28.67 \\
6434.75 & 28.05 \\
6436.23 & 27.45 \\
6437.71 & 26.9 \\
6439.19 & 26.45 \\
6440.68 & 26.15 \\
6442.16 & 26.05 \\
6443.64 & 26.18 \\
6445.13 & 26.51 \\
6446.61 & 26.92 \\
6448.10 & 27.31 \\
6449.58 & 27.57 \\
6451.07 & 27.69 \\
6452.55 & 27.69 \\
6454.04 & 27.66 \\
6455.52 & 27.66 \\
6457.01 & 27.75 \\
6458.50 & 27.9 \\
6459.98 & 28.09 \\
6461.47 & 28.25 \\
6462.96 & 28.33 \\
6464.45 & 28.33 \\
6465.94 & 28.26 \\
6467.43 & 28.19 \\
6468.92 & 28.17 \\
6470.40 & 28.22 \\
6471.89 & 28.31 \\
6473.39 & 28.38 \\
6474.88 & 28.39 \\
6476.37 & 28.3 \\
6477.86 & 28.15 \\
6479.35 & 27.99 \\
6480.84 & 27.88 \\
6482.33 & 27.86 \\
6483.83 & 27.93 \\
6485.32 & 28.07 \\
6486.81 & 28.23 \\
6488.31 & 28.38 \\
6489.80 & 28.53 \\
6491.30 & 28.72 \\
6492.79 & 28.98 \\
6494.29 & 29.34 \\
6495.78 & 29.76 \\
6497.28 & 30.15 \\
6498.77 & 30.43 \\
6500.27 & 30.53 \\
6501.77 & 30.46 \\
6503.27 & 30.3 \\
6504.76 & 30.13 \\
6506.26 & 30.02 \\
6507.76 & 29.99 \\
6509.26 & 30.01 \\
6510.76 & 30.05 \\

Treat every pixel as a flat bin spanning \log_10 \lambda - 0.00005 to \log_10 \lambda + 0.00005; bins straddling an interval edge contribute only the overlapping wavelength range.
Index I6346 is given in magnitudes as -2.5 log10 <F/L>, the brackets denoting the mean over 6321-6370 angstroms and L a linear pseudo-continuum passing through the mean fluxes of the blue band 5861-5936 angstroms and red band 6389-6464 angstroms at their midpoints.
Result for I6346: -0.08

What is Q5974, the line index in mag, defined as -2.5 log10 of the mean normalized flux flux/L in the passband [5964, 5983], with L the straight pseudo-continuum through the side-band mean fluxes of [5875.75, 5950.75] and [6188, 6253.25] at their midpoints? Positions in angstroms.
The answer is -0.075 mag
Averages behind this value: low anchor 20.6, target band 23.6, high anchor 27.9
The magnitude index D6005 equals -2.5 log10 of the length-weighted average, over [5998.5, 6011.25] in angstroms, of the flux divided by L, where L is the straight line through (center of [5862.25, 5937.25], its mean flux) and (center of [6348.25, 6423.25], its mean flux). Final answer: -0.03 mag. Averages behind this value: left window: 21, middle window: 23.5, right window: 29.8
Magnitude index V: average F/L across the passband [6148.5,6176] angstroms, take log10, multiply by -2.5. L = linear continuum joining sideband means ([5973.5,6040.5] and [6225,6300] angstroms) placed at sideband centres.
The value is 0.017 mag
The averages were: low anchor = 24.2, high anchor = 27.9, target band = 26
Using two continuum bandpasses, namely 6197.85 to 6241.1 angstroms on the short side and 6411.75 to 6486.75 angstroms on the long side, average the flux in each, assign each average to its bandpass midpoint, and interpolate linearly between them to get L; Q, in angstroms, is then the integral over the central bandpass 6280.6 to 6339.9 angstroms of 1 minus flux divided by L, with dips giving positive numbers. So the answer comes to -0.93 angstroms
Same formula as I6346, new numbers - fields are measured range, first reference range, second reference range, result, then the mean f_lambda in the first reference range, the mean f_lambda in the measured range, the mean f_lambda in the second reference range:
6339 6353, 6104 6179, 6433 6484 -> -0.066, 26.4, 28.9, 27.7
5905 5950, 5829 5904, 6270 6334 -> 0.153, 21.7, 19.7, 28.7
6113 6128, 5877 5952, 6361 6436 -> -0.072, 20.5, 26.1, 29.7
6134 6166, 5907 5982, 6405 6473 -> -0.083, 21.2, 26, 28.1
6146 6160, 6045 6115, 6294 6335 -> 0.036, 23.9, 24.6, 28.9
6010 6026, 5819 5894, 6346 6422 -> -0.046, 21.6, 25.1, 29.8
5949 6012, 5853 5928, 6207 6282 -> -0.004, 21.6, 23.3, 27.9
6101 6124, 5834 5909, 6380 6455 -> -0.043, 21.8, 25.8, 28.6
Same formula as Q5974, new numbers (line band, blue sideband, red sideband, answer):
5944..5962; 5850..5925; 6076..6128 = 0.03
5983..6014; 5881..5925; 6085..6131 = 0.01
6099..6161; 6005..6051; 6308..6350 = -0.01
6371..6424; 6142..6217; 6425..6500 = -0.06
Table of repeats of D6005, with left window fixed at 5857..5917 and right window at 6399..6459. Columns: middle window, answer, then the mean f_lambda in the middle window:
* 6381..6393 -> -0.103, 30.4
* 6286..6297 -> -0.098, 29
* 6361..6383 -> -0.132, 31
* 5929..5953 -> 0.198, 18.6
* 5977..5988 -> -0.028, 23.4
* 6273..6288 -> -0.069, 28.1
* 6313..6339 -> -0.057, 28.4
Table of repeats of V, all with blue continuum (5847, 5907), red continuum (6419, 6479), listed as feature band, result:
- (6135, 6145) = -0.117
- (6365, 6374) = -0.159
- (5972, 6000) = -0.022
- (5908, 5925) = 0.038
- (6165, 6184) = -0.093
